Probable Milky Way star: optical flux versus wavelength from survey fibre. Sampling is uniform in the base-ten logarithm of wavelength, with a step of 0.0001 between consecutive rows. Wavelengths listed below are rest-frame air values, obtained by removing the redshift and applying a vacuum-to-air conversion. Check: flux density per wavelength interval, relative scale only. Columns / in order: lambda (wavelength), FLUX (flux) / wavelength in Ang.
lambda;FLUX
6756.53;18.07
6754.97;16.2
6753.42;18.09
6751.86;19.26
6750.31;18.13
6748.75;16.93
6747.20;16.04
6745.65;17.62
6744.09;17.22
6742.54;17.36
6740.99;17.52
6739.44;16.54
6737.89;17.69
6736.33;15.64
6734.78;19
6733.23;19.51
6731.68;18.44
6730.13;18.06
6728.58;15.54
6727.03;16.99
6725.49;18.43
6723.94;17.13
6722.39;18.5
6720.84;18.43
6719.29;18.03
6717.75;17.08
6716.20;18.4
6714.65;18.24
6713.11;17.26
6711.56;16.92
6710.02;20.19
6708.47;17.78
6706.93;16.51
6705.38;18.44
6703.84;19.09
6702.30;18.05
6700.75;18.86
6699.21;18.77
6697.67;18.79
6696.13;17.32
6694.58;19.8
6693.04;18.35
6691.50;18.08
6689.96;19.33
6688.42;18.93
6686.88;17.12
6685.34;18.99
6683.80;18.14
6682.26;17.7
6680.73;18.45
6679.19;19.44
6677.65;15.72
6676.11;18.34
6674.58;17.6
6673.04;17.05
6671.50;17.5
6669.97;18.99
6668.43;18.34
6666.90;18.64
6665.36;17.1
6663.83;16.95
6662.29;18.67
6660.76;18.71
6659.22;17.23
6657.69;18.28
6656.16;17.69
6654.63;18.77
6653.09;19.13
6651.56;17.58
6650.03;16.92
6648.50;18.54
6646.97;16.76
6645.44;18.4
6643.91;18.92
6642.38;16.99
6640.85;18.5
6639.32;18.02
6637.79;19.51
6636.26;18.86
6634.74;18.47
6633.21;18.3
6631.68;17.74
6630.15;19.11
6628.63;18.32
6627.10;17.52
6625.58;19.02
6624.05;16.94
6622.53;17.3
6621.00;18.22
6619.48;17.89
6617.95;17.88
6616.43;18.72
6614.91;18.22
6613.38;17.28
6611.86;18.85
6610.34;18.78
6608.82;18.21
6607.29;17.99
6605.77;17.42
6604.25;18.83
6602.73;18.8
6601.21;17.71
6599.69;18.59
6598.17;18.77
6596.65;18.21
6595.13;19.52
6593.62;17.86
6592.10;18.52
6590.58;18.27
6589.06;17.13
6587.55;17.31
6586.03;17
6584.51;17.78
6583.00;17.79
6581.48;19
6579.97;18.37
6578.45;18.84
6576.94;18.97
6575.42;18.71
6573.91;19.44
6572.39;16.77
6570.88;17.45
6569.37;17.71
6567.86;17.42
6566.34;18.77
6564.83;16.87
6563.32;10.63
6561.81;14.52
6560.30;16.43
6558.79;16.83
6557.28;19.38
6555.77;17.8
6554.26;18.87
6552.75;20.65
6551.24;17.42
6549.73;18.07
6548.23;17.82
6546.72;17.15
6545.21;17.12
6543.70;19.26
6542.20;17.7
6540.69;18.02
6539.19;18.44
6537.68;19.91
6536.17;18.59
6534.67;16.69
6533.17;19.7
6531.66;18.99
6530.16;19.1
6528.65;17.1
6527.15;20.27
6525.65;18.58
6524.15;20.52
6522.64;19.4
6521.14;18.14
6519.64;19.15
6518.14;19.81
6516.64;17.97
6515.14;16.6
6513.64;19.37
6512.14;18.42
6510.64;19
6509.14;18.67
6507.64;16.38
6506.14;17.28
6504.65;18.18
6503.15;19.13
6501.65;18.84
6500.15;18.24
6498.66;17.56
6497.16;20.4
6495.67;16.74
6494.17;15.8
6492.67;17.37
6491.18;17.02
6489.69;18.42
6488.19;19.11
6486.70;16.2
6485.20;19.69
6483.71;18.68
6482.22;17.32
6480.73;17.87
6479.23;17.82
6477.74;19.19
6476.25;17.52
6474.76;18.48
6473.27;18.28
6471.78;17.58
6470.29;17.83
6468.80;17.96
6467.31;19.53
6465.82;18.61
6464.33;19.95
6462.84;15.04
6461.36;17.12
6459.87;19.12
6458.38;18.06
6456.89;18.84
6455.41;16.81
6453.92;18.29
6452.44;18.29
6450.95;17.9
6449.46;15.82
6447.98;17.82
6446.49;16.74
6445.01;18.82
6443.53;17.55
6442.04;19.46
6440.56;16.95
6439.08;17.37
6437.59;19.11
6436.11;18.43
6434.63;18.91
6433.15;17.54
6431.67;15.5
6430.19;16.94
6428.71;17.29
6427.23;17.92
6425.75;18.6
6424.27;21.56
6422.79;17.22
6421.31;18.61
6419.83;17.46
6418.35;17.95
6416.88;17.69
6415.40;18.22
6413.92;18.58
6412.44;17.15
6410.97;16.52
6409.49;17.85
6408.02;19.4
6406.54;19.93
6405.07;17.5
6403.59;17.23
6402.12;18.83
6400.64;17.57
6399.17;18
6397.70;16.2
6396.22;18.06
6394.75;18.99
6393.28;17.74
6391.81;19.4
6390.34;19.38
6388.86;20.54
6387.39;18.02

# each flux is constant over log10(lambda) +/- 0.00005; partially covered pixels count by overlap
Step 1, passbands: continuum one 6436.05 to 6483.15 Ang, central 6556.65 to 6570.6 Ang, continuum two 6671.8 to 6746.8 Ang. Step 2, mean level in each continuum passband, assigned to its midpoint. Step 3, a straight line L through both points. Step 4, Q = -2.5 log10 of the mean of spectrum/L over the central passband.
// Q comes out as 0.09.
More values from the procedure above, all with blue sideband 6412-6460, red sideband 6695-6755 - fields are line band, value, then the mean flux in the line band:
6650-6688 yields -0.01 mag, 18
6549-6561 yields -0.02 mag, 18.2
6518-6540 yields -0.06 mag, 18.9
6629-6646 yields -0.03 mag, 18.4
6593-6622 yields -0.03 mag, 18.3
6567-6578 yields -0.01 mag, 18.1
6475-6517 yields -0.01 mag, 18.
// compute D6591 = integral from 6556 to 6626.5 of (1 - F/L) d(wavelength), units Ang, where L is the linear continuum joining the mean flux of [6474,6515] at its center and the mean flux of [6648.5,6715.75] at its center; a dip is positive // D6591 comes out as 1.03 Ang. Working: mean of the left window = 18.1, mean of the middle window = 17.8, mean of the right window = 18.1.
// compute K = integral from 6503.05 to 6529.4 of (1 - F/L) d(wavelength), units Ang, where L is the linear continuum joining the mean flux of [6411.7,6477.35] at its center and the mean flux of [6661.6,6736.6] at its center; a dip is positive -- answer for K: -0.8 Ang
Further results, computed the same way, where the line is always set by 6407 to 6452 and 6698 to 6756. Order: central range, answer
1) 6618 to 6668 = -0.76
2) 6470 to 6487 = -0.19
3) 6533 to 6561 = -0.49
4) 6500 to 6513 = -0.27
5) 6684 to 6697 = -0.49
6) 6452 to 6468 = -0.22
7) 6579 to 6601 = -0.37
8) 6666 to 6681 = -0.15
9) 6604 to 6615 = -0.20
